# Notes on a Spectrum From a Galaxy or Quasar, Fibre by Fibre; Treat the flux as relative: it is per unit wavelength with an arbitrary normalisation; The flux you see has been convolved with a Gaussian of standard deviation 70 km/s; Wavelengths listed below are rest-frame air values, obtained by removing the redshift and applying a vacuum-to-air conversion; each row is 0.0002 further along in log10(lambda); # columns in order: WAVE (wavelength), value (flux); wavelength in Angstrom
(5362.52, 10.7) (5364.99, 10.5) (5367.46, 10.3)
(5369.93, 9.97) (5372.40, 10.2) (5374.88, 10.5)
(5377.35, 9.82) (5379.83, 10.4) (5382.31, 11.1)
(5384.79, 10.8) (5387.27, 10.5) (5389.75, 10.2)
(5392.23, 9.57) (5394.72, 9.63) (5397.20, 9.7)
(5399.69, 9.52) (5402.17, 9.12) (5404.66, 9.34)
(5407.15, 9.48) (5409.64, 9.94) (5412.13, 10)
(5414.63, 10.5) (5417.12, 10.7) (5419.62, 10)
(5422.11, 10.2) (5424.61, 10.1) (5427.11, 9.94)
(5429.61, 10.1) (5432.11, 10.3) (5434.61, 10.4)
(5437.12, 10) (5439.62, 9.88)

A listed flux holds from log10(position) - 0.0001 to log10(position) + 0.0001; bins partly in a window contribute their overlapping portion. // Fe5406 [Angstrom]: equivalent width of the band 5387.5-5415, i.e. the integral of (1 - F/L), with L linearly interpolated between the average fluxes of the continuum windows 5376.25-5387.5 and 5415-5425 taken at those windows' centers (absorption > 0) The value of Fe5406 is 1.8 Angstrom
